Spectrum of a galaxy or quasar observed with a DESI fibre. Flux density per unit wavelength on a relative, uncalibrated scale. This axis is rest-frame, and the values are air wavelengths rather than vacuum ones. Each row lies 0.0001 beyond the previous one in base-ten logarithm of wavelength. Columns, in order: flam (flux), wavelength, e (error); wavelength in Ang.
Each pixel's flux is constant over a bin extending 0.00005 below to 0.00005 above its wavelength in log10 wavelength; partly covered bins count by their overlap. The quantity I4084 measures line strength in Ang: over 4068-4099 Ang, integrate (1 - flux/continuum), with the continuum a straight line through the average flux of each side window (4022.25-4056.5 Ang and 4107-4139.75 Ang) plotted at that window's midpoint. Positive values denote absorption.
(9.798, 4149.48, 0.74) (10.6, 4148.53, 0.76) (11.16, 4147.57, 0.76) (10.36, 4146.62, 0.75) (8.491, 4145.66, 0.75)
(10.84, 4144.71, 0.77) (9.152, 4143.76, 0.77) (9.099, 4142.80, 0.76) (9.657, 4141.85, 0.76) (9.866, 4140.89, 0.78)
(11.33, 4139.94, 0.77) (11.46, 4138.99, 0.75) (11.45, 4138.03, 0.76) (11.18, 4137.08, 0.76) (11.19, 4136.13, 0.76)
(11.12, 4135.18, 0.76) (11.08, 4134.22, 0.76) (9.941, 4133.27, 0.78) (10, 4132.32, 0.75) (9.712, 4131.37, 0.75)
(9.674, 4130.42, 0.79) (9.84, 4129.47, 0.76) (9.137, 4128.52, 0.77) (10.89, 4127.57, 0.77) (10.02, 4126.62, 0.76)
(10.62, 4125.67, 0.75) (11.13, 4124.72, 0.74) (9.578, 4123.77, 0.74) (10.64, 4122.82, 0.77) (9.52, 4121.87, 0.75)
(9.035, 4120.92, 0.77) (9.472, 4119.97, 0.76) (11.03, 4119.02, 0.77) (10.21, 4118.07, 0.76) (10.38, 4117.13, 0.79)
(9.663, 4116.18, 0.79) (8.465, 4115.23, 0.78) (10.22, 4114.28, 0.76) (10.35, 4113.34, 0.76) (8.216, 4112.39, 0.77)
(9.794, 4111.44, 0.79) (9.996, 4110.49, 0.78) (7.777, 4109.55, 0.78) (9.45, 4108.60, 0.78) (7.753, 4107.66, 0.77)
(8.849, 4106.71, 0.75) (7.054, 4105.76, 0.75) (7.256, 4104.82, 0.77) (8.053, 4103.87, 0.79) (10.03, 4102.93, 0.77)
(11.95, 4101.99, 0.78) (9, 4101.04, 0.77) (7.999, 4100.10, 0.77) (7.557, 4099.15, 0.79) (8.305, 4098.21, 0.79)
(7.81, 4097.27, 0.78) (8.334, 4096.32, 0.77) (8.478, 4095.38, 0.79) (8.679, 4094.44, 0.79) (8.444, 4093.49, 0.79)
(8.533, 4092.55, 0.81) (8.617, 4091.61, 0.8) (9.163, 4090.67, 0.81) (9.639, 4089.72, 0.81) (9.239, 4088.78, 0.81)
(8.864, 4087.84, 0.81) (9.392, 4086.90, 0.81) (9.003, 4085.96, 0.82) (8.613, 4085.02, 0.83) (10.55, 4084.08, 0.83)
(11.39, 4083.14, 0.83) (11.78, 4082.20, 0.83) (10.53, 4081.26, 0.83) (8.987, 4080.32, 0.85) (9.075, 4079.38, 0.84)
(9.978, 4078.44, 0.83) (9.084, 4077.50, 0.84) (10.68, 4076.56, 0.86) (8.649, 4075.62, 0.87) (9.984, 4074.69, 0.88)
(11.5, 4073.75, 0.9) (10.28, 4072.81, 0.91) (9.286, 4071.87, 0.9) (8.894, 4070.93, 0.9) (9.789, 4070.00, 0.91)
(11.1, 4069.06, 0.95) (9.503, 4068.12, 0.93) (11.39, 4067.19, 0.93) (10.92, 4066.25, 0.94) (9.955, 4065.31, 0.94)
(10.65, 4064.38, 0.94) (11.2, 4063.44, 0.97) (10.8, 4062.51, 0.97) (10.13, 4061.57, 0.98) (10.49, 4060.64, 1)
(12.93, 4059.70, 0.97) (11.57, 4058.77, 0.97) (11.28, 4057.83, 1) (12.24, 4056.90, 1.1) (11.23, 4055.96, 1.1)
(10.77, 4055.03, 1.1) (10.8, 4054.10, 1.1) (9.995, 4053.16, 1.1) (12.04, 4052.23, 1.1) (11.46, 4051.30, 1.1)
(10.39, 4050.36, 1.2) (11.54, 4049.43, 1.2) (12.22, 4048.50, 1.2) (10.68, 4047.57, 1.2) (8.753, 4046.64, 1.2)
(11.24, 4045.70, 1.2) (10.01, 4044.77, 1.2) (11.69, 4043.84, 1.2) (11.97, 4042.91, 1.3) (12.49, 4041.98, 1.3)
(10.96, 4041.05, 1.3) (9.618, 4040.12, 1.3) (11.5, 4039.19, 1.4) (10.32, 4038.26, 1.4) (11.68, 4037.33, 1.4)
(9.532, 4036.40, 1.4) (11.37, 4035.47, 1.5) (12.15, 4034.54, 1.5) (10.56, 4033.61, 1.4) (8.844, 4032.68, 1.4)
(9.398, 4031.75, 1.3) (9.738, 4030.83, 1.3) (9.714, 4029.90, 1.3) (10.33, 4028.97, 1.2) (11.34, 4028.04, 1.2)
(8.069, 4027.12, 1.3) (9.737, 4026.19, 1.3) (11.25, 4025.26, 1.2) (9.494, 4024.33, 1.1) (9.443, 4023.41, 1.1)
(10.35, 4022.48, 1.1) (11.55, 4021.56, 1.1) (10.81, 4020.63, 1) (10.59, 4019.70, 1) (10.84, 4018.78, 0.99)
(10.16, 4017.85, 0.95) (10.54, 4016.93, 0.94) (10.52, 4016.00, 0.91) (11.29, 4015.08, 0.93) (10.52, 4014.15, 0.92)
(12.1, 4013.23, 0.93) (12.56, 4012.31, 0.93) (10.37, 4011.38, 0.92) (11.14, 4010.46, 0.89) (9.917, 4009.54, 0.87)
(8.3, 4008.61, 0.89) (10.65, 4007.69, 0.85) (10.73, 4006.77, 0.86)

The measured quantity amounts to 2.6 Ang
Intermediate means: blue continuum 10.6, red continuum 10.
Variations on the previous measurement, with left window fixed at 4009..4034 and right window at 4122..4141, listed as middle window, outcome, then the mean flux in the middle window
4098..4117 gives 2.8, 8.92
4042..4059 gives -1.2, 11.1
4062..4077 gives 0.2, 10.3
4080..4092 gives 0.9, 9.69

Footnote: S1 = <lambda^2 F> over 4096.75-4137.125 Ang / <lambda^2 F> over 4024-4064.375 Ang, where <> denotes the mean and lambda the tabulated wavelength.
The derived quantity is 0.9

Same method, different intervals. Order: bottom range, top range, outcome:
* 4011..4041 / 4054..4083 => 1.02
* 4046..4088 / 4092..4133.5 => 0.91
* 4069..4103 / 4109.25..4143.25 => 1.09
